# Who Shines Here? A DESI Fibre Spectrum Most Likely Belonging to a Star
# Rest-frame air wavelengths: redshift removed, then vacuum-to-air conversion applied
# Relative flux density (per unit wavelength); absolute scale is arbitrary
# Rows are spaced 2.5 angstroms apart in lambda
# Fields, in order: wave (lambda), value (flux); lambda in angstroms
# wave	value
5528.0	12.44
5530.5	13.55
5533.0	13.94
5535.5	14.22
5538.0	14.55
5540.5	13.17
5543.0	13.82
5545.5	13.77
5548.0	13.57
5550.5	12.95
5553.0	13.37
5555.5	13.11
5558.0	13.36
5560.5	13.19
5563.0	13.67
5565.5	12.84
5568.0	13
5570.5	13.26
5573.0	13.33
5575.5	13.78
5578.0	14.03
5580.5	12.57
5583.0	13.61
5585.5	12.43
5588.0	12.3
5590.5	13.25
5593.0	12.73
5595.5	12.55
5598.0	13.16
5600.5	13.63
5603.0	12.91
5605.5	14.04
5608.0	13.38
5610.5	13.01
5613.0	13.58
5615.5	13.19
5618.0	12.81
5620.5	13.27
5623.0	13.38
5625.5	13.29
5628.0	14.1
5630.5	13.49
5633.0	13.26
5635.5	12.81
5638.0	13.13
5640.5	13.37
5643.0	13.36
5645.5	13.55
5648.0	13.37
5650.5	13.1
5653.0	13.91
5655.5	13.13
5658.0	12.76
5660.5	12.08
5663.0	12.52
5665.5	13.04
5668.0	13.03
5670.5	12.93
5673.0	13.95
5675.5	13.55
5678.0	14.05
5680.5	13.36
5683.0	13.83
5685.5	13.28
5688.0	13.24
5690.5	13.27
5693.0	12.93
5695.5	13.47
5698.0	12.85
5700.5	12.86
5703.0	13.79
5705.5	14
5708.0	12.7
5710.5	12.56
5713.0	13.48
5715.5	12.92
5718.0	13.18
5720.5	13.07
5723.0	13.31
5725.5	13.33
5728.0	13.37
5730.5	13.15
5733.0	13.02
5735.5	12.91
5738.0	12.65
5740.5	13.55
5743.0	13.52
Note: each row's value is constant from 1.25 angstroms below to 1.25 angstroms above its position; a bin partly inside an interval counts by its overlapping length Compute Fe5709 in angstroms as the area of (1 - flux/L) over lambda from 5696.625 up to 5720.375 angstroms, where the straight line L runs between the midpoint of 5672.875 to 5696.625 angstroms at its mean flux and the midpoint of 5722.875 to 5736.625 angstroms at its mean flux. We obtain 0.3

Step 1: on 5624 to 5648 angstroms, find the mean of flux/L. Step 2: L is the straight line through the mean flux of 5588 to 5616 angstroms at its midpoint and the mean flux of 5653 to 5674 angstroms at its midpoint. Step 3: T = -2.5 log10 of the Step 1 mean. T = -0.03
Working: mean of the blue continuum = 13.2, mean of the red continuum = 13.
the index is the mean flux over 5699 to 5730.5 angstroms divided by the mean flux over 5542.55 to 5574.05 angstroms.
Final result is 1.0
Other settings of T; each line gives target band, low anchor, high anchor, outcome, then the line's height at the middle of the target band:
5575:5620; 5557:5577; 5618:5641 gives 0.01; 13.3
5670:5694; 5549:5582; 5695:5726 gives -0.02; 13.2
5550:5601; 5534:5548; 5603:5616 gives 0.04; 13.6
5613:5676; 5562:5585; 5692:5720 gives 0.00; 13.2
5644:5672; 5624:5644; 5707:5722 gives 0.02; 13.2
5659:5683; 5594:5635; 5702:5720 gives 0.00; 13.3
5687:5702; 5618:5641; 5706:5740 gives 0.00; 13.2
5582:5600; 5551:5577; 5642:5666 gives 0.03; 13.2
